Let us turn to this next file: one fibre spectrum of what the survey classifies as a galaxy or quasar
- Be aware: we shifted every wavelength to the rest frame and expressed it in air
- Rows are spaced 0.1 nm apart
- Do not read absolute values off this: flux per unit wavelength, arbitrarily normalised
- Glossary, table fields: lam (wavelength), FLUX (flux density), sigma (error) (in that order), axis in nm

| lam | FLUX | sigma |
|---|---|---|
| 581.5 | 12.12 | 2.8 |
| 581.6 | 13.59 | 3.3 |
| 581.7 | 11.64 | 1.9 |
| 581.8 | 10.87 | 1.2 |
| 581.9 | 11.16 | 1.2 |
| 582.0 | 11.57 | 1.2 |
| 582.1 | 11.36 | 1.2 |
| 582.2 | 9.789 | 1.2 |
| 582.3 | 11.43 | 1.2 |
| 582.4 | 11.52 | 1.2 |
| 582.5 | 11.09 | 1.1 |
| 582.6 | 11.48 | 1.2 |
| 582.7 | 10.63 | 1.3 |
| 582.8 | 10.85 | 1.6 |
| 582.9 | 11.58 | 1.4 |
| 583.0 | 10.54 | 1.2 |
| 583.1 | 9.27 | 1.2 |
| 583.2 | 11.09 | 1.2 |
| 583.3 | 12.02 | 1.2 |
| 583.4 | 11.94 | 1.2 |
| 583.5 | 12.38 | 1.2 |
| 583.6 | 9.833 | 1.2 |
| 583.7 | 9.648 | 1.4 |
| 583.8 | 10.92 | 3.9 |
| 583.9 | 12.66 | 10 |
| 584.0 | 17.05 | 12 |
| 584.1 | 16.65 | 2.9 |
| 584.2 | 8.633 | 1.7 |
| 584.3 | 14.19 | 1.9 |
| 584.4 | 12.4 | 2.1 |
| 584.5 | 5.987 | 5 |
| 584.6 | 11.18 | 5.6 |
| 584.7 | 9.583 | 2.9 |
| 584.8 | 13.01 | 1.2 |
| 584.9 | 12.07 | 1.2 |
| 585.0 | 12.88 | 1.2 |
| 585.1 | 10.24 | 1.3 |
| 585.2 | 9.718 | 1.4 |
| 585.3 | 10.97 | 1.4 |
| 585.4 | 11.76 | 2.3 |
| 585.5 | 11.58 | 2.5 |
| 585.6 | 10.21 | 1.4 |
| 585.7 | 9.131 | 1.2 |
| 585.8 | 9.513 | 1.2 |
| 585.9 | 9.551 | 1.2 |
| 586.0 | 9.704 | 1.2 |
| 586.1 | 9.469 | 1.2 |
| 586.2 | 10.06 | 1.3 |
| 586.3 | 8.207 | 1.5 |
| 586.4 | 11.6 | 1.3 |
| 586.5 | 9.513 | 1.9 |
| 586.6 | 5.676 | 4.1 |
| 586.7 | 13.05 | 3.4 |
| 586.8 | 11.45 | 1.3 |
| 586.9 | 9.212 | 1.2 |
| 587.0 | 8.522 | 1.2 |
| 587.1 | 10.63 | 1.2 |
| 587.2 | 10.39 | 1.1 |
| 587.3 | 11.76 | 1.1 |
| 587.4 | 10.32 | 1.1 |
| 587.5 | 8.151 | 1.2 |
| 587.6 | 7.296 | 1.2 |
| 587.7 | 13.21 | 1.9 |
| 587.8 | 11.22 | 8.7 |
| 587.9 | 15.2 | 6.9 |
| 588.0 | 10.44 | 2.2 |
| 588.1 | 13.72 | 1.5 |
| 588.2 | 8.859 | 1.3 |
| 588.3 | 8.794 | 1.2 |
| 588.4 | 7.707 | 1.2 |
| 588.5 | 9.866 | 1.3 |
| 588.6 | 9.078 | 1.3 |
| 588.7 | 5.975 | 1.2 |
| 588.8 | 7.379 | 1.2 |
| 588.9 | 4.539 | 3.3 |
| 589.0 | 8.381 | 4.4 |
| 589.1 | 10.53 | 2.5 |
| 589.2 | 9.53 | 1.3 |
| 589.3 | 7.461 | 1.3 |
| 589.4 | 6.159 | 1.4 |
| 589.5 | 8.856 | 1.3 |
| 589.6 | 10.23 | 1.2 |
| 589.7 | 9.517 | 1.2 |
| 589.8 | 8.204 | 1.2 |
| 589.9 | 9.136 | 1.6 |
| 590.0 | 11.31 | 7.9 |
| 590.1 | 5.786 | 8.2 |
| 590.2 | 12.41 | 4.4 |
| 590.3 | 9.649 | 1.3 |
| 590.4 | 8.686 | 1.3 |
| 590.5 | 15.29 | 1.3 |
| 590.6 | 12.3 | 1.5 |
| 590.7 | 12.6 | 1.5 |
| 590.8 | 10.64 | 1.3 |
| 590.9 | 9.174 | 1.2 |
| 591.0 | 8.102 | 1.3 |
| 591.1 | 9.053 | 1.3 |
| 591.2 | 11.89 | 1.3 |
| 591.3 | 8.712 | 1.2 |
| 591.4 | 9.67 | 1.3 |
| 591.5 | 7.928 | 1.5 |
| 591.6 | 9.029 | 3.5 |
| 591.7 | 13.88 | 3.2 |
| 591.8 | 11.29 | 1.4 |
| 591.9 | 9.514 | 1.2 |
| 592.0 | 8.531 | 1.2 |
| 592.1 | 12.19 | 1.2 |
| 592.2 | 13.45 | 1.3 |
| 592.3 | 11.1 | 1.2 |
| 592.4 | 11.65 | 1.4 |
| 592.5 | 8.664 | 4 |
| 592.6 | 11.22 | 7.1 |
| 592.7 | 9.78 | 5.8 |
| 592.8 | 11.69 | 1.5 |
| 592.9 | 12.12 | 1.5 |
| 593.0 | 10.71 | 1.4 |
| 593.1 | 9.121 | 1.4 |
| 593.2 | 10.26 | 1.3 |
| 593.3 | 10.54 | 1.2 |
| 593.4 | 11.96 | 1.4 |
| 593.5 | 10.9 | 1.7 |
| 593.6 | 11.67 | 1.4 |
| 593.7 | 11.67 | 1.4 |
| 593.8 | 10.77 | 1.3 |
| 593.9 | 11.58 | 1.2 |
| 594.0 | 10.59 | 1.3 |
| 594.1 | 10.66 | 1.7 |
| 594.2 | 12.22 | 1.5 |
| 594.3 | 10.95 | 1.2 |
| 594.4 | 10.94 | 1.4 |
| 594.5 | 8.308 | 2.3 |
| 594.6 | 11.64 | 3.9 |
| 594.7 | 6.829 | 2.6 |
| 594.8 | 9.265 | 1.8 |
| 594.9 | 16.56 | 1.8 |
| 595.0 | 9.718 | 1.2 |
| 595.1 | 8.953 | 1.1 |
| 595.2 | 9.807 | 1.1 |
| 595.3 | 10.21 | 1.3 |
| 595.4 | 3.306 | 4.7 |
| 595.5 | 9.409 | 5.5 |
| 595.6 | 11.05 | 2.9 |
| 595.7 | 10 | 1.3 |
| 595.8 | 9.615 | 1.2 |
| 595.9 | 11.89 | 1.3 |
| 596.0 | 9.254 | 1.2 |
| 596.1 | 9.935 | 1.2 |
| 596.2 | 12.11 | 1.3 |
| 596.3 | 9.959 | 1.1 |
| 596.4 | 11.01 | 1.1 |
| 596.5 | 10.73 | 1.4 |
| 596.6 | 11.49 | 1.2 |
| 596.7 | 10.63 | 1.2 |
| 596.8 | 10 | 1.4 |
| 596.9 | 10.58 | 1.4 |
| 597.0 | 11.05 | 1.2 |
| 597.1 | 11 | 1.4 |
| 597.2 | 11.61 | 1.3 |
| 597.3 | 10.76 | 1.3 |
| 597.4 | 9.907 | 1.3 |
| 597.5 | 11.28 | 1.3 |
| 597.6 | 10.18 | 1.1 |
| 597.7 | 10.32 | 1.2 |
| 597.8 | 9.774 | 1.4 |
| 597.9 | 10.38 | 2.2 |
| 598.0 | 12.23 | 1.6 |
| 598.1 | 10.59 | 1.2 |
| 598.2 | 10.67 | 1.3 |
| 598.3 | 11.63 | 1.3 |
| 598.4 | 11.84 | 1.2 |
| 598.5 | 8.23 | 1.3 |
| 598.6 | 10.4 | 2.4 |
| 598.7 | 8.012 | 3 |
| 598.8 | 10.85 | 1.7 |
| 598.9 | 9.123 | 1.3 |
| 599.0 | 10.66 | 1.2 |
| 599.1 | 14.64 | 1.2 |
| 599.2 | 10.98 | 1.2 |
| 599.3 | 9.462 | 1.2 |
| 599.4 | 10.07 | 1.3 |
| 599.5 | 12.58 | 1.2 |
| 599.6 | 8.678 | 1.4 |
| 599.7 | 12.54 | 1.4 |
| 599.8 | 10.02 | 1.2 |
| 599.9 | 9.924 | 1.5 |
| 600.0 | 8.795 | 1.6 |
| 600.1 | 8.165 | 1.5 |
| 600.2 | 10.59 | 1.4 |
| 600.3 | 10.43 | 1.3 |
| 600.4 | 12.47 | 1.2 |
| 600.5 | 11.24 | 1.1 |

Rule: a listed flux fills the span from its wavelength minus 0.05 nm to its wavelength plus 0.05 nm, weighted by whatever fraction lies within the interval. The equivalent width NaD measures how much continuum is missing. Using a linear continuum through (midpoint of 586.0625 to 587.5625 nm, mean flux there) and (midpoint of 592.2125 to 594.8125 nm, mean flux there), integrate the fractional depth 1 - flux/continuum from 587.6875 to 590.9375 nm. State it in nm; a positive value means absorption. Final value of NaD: 0.15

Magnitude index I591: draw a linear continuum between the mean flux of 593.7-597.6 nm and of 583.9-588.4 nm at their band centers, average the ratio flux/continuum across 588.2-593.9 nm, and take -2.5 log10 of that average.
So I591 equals 0.067 mag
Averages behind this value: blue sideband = 10.7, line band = 9.94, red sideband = 10.4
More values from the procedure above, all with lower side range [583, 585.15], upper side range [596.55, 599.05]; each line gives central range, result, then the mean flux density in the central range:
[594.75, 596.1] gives 0.08 mag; 9.93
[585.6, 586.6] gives 0.20 mag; 9.47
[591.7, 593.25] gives 0.01 mag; 10.9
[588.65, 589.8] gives 0.36 mag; 8.06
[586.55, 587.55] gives 0.15 mag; 9.92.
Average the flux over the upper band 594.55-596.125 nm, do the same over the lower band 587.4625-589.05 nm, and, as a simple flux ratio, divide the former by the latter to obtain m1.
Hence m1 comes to 1.05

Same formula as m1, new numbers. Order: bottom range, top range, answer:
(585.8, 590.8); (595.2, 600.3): 1.06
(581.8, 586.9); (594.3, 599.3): 0.95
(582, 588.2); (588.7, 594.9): 0.93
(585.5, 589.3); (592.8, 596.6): 1.08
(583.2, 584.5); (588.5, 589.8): 0.68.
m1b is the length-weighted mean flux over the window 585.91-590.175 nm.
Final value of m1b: 9.45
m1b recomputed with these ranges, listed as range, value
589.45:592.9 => 10.4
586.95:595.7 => 10.1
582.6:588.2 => 10.9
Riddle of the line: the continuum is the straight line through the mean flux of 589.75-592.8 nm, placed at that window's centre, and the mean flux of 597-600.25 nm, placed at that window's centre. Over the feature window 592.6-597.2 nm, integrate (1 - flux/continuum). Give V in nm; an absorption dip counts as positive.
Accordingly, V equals -0.03 nm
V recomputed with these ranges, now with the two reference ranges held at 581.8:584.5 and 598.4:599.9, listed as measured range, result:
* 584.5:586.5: 0.16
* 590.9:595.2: 0.11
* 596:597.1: -0.01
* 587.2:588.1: 0.01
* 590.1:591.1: 0.04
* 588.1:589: 0.24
